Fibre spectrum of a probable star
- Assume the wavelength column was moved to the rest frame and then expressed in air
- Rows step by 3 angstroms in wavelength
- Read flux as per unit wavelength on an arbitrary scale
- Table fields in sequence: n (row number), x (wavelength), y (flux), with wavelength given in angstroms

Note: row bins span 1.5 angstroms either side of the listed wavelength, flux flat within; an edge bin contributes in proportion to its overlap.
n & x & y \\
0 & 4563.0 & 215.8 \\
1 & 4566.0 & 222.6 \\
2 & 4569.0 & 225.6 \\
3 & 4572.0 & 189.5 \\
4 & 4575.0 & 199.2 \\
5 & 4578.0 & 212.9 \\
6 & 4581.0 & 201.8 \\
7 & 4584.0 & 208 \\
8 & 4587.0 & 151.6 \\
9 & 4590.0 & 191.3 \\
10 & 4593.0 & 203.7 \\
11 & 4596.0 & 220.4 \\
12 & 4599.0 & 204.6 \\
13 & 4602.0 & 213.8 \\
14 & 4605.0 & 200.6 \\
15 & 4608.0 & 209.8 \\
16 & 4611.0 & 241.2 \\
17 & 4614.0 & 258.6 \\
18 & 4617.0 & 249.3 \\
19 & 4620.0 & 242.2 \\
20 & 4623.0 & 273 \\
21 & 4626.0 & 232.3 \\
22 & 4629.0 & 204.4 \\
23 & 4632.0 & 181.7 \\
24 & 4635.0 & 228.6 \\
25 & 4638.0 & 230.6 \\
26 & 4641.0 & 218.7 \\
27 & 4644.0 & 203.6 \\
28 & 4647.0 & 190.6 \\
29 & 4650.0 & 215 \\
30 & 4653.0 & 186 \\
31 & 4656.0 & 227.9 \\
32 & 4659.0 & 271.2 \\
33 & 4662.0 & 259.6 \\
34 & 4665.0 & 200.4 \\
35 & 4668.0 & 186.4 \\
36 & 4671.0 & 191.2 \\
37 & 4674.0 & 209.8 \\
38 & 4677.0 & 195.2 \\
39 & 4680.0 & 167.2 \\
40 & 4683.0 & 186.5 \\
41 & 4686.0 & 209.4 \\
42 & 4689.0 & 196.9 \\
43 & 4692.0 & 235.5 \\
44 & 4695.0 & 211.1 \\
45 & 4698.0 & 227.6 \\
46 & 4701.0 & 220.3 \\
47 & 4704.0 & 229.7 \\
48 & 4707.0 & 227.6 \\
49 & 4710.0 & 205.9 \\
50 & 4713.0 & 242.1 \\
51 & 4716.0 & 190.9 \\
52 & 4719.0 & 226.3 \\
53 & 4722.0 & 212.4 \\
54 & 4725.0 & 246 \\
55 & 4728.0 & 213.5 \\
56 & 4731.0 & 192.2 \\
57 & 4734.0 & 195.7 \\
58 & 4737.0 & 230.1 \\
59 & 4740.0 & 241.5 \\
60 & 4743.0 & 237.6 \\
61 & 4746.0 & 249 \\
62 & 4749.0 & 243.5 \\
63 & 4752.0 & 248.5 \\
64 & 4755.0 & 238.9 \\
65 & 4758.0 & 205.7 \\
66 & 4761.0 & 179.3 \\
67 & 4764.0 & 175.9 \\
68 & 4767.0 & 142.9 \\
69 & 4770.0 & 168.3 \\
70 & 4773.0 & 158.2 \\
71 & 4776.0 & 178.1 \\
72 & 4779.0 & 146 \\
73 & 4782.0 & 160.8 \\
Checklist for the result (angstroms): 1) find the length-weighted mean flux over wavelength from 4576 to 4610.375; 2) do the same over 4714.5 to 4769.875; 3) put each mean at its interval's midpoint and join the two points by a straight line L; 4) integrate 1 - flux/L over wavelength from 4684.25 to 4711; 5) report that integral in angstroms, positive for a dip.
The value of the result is -0.97 angstroms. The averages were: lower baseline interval 203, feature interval 218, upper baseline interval 214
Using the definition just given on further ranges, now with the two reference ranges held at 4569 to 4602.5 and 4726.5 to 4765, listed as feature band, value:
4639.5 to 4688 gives 0.6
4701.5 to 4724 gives -0.4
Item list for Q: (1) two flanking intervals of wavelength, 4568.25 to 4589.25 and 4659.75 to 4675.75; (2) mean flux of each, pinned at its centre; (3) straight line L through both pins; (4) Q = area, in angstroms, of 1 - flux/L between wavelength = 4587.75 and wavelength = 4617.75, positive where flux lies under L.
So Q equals -2.3 angstroms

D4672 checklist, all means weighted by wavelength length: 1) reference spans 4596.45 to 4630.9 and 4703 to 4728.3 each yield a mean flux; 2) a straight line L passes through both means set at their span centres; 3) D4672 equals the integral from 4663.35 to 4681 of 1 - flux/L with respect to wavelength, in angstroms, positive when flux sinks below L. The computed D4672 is 2.5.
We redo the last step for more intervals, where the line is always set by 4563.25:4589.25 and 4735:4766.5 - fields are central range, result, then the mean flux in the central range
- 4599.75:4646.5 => -4.0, 225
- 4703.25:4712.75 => -0.3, 223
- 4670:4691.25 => 1.8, 195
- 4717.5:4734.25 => 0.3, 216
